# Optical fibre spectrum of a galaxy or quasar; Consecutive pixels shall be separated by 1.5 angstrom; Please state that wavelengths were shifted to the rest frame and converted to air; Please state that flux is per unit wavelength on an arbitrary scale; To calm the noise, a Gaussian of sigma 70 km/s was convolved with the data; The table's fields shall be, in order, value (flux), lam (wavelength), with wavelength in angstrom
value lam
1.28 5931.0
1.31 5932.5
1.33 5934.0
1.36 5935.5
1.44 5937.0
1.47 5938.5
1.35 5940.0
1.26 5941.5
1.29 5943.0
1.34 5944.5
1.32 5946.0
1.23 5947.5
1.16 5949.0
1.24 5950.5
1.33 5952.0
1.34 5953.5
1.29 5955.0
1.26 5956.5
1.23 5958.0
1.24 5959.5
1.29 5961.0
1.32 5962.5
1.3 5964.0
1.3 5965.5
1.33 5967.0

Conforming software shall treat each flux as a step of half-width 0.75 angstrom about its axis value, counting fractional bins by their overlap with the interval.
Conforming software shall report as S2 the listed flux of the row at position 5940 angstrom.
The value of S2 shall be 1.35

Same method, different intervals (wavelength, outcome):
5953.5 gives 1.34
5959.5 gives 1.24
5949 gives 1.16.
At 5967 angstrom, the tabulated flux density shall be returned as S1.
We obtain 1.33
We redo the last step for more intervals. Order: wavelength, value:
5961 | 1.29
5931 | 1.28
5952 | 1.33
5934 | 1.33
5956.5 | 1.26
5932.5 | 1.31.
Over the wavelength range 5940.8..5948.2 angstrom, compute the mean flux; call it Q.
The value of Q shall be 1.29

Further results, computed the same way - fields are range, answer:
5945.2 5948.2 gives 1.28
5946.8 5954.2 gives 1.26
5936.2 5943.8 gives 1.36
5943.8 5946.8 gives 1.33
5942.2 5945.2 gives 1.31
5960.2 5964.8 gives 1.3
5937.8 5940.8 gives 1.41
